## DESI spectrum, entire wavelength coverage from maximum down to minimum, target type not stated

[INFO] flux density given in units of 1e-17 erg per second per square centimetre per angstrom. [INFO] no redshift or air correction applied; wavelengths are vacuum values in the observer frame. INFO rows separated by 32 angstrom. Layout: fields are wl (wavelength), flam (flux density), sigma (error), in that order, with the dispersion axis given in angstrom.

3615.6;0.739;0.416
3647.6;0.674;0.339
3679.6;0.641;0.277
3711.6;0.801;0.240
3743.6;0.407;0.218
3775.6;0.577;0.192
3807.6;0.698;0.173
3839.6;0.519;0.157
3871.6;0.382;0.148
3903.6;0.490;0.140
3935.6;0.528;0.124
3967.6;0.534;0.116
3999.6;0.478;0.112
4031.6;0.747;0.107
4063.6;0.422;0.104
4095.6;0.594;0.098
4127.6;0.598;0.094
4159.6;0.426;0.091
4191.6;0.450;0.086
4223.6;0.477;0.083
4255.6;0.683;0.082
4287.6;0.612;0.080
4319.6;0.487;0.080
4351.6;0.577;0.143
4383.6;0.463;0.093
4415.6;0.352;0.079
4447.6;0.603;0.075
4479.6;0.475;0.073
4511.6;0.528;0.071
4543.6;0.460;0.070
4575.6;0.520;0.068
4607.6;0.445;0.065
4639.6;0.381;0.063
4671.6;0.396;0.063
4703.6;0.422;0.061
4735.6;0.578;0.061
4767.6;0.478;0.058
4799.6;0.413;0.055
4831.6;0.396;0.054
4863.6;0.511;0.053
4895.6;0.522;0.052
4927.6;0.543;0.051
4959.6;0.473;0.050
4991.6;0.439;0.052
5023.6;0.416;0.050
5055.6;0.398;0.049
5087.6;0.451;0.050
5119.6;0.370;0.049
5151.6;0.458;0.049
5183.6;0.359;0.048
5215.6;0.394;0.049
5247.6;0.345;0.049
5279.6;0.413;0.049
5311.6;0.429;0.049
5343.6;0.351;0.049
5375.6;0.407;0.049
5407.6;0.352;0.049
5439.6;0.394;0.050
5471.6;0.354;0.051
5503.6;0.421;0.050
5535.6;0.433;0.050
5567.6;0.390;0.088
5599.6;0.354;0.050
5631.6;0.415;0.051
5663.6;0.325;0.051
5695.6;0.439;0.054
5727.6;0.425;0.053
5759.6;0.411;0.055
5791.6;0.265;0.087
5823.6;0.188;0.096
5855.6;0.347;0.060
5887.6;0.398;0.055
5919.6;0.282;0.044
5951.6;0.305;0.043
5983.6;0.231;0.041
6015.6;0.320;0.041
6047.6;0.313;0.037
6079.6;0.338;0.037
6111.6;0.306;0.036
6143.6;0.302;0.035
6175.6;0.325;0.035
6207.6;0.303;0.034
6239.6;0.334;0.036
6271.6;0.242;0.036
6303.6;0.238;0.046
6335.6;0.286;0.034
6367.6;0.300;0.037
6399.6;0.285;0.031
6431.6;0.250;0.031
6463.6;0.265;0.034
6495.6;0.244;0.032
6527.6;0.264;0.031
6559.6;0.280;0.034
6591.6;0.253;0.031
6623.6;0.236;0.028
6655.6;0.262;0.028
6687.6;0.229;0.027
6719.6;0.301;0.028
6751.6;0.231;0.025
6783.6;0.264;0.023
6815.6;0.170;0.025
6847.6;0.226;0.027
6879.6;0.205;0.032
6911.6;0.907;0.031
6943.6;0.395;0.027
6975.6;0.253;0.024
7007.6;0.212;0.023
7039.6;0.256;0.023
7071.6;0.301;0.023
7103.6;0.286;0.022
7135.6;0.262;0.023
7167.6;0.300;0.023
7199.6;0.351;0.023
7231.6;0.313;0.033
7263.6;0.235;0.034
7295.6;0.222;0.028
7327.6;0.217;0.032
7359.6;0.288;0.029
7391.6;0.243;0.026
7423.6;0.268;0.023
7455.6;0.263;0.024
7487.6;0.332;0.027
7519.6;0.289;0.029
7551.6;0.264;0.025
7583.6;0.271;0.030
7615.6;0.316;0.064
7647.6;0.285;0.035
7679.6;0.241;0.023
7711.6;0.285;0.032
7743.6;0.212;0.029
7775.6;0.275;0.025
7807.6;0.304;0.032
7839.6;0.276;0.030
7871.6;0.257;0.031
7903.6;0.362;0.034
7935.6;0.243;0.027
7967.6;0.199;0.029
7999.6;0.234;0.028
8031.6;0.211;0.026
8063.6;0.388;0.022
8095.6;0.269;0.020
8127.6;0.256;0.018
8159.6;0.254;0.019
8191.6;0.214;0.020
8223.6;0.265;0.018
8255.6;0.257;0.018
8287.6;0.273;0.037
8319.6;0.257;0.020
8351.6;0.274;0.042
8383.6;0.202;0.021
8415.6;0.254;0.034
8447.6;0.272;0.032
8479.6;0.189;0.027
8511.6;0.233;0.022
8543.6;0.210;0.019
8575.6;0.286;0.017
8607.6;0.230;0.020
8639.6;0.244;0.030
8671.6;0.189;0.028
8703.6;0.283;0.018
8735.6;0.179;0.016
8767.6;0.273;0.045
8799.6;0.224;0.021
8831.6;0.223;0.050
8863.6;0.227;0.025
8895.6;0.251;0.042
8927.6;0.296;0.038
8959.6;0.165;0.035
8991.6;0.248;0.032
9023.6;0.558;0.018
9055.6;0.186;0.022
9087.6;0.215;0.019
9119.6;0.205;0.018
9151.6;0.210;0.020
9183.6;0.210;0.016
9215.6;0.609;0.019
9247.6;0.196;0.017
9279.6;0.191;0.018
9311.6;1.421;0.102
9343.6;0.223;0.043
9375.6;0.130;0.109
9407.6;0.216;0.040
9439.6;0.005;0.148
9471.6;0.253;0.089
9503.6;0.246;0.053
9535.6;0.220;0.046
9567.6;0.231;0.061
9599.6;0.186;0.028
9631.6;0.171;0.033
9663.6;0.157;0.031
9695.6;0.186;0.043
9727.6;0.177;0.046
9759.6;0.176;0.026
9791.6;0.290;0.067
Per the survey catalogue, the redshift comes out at 0.86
